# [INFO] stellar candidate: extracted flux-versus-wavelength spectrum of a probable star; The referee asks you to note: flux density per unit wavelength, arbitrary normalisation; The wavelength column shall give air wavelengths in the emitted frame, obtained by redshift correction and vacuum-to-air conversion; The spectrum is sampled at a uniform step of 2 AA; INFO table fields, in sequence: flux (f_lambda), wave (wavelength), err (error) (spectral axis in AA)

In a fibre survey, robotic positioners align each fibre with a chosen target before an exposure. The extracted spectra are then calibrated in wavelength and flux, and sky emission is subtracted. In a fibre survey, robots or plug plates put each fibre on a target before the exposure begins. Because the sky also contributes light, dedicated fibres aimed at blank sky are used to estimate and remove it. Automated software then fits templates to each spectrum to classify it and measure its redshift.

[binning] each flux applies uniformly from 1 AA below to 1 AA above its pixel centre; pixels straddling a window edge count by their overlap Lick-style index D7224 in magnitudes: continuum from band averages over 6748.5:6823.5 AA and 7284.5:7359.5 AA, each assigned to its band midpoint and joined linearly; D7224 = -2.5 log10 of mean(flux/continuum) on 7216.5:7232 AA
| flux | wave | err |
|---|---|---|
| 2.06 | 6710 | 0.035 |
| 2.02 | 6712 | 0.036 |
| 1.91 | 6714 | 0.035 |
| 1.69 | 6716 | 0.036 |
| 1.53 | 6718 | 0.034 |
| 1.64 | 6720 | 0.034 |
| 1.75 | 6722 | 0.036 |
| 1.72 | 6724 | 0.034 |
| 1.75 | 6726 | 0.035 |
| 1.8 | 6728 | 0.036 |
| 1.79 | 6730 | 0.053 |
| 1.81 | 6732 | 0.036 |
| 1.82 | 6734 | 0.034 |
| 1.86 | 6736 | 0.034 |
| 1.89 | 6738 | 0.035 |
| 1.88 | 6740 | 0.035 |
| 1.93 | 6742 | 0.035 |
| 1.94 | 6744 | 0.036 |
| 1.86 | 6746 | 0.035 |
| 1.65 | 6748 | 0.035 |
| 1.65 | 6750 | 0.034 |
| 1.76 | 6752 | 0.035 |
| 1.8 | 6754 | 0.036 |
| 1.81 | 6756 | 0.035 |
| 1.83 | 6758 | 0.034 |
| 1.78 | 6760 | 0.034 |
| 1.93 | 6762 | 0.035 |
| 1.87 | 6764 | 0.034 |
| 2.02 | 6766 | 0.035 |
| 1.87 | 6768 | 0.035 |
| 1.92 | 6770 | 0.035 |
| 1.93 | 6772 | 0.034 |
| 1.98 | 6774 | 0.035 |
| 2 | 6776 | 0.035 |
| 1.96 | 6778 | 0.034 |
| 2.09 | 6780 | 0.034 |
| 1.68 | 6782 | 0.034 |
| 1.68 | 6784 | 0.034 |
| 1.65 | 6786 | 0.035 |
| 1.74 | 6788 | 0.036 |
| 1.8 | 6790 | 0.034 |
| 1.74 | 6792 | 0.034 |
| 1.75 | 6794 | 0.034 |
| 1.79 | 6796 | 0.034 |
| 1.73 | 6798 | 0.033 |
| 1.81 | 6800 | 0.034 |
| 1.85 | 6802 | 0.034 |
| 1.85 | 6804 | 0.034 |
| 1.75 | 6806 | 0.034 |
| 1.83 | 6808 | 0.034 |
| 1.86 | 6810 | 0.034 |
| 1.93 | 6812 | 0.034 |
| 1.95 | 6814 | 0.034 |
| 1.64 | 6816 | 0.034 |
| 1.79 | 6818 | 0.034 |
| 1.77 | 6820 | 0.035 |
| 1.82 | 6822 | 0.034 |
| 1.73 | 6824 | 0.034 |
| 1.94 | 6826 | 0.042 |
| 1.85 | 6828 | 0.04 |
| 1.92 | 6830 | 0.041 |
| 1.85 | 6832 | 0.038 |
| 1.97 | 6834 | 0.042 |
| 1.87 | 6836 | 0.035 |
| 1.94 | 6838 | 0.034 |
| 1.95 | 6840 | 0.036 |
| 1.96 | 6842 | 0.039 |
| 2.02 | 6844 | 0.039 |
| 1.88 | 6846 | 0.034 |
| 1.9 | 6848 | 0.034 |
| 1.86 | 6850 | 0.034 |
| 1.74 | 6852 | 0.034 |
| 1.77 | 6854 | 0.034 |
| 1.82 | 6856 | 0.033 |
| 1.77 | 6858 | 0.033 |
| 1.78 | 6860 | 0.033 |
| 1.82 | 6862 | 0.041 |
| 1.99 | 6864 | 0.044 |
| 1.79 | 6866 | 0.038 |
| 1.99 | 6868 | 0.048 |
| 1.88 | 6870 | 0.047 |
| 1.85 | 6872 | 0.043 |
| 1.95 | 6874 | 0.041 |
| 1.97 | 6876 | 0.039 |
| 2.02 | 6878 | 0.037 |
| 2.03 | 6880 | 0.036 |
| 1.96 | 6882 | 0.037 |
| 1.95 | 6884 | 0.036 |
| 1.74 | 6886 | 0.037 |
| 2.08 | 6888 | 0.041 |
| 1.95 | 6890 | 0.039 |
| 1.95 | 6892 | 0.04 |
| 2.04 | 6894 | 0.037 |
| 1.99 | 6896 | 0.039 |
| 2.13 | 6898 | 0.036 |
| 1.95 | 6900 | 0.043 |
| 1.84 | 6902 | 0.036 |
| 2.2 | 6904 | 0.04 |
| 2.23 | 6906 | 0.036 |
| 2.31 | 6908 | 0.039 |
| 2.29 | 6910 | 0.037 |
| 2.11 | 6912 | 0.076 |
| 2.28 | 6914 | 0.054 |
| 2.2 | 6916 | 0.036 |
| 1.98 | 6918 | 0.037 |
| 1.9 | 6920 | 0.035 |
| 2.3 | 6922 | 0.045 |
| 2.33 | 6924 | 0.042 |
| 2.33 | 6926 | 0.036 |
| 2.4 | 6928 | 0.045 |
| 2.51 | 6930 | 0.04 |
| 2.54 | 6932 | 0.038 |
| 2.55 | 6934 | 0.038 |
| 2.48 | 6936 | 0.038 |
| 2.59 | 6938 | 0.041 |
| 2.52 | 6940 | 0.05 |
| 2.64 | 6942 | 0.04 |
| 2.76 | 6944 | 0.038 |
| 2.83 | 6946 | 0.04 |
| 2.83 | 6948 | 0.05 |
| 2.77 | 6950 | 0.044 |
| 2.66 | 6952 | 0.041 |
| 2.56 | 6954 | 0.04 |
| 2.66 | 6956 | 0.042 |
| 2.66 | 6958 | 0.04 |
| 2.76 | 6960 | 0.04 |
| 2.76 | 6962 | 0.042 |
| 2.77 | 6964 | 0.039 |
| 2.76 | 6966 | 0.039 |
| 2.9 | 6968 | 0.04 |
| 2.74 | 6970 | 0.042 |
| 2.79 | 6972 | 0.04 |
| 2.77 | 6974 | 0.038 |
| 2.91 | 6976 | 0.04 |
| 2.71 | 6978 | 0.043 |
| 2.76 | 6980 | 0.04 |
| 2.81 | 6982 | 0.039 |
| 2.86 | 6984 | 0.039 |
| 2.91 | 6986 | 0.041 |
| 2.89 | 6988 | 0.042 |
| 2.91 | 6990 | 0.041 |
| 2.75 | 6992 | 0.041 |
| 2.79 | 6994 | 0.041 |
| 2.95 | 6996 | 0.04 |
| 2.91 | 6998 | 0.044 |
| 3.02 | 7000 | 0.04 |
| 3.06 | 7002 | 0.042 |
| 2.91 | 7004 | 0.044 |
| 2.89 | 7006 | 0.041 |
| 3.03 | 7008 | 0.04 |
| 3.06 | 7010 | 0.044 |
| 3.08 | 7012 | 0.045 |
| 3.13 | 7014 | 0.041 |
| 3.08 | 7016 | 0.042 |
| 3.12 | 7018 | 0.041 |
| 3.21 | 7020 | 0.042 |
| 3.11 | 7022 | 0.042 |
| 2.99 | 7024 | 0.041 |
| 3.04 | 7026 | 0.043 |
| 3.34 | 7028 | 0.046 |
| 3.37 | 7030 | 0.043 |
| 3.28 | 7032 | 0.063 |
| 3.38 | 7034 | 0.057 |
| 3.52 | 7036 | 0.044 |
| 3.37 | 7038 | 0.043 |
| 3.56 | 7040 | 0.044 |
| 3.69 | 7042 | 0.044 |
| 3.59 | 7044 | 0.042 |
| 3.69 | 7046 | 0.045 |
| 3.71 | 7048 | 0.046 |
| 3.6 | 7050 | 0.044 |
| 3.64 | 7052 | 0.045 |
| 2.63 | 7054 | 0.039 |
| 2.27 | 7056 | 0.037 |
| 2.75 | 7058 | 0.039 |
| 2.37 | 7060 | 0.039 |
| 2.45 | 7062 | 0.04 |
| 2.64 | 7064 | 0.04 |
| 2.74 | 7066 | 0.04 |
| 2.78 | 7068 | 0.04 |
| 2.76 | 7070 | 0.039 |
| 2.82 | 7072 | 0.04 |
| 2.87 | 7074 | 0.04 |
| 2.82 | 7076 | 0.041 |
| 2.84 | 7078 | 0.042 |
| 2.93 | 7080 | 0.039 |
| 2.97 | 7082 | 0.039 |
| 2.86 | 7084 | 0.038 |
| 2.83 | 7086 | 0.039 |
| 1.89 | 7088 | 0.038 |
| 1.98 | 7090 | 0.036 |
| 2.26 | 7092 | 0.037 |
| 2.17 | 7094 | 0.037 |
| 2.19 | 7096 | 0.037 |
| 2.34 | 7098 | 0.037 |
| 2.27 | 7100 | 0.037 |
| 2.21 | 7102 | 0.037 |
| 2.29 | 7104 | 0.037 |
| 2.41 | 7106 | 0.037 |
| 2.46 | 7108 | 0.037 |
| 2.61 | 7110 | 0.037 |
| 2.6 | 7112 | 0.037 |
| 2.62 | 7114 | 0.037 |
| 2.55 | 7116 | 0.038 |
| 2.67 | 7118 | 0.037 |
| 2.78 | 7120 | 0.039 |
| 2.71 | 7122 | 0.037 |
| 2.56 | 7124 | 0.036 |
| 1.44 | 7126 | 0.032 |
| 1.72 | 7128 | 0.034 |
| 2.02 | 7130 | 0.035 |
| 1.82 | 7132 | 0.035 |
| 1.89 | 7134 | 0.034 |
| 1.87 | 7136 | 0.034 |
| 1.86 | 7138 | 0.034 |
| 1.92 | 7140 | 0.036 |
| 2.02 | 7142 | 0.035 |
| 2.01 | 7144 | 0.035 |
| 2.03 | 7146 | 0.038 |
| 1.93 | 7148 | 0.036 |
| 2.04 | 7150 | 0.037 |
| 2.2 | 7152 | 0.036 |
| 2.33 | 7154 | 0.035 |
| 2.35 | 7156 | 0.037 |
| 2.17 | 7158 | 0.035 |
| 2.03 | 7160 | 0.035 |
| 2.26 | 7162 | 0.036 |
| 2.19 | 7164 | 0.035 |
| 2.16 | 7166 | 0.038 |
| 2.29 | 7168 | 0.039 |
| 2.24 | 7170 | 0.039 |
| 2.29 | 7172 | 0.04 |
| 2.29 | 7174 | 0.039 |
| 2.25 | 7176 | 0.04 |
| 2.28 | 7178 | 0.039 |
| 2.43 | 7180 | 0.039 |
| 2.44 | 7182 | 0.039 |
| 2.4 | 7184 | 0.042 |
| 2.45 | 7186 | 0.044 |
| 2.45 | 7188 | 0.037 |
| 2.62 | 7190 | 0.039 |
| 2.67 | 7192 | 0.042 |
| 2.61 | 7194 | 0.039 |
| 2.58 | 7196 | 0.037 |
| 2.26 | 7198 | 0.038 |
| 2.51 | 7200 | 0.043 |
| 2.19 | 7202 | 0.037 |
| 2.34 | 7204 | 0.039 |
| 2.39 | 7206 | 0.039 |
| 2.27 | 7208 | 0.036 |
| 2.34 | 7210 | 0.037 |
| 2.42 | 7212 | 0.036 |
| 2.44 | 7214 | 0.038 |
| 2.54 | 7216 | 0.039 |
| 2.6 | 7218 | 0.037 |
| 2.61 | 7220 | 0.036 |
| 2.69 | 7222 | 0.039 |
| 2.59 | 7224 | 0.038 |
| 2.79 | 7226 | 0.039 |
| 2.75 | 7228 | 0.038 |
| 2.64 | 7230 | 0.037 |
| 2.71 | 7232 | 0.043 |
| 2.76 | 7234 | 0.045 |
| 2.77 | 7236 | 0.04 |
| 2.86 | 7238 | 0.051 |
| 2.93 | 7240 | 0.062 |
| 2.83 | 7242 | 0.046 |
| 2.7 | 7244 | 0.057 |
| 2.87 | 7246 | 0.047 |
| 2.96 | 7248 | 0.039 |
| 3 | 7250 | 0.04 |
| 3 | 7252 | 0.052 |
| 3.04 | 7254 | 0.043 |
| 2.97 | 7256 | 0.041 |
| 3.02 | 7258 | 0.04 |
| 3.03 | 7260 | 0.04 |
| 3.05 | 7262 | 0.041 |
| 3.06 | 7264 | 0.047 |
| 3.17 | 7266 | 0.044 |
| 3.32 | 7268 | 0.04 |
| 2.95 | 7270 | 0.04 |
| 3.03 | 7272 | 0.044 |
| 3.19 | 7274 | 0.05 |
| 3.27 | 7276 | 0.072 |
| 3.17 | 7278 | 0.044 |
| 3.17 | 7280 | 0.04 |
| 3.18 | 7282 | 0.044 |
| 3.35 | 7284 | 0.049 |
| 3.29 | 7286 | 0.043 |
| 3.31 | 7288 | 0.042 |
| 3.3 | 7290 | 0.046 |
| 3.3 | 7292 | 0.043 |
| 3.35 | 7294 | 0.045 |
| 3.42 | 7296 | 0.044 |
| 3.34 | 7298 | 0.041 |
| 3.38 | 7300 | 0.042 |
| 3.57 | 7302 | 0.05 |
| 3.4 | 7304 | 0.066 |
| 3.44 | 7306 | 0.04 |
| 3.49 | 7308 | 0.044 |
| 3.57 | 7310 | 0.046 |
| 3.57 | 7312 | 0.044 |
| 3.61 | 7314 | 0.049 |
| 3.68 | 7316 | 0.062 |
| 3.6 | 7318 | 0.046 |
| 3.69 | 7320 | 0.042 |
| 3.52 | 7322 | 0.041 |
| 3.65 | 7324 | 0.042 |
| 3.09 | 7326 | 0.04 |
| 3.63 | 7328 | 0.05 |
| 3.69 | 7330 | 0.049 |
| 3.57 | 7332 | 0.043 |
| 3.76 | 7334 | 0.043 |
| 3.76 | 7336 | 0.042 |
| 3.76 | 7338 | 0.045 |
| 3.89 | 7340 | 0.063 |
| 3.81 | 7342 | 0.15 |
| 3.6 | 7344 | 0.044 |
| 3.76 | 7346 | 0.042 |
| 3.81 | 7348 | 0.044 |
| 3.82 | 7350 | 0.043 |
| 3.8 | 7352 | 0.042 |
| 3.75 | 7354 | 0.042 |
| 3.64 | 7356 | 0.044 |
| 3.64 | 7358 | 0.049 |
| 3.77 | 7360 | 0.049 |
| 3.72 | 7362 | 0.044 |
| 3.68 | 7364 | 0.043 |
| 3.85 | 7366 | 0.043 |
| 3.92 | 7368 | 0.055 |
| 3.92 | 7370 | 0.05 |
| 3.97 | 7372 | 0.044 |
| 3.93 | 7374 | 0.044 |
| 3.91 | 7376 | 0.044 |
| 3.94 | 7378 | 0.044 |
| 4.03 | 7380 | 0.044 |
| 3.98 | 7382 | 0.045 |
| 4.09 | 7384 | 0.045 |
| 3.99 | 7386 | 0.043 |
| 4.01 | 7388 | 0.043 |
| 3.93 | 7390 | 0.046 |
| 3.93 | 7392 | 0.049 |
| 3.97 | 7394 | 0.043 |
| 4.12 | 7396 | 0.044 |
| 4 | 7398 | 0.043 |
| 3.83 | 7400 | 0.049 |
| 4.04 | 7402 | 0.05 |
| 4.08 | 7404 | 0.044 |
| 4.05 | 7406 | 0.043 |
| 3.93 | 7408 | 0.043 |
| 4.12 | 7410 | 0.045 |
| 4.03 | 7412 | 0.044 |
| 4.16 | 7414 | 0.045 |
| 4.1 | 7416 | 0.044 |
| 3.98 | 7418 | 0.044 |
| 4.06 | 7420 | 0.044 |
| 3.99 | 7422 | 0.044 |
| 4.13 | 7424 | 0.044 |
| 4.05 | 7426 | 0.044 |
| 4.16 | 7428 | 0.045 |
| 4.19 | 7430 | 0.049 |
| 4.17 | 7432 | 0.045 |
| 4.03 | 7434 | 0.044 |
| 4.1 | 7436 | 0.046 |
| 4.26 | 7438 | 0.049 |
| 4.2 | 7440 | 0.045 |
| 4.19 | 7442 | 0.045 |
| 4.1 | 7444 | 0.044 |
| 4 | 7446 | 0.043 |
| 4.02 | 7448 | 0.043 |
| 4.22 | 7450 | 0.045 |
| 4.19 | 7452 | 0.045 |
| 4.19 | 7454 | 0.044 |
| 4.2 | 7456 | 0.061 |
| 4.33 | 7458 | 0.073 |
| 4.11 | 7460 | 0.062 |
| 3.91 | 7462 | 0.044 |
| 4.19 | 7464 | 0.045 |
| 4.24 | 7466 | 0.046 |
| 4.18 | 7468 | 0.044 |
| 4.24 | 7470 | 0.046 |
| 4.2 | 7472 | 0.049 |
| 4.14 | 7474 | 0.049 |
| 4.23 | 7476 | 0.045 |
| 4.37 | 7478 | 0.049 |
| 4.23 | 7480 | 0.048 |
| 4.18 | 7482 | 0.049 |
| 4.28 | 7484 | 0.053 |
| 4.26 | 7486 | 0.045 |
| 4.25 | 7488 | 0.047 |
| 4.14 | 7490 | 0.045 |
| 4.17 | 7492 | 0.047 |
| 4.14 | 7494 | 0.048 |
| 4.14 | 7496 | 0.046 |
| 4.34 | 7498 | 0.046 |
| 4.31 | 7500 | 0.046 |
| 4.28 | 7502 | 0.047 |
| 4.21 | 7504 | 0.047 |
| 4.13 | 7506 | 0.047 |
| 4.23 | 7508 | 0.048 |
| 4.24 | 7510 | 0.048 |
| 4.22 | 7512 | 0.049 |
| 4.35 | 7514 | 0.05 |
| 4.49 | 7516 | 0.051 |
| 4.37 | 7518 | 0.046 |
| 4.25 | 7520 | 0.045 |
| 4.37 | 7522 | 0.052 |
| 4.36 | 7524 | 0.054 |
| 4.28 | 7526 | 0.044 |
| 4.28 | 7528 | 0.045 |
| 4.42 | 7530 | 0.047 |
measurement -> 0.217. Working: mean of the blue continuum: 1.83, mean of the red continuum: 3.57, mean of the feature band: 2.67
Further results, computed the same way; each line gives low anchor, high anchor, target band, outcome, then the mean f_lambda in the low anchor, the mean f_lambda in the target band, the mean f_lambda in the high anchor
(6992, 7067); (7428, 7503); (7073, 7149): 0.38 mag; 3.1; 2.32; 4.19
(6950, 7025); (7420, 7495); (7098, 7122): 0.27 mag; 2.88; 2.5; 4.17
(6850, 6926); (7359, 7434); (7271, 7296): 0.10 mag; 2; 3.25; 3.99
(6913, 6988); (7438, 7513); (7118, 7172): 0.44 mag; 2.61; 2.12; 4.2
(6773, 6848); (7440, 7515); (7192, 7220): 0.31 mag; 1.85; 2.44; 4.2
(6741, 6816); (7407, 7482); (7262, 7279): 0.13 mag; 1.83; 3.14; 4.14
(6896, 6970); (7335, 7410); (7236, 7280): 0.16 mag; 2.45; 3.02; 3.89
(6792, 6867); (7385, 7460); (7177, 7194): 0.27 mag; 1.84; 2.48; 4.08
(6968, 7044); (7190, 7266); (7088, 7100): 0.32 mag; 3.05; 2.17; 2.7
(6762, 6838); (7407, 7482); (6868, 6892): 0.10 mag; 1.85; 1.95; 4.14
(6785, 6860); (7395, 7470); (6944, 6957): -0.18 mag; 1.83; 2.72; 4.11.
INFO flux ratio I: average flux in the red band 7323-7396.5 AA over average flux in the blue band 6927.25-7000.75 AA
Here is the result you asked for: 1.4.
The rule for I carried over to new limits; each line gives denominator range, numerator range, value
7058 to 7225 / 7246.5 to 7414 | 1.51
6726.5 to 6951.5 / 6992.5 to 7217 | 1.31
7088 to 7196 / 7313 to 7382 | 1.66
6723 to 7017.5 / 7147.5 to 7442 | 1.50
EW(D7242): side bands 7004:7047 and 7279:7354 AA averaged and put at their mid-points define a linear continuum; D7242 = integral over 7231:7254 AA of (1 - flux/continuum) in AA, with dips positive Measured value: 4.0 AA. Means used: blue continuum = 3.26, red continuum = 3.54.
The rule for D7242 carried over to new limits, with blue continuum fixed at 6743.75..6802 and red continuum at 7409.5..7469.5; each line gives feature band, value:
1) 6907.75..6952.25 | -1.2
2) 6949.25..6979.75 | -3.1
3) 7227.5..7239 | 2.2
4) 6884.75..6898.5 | 1.6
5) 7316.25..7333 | 0.8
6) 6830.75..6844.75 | 0.8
